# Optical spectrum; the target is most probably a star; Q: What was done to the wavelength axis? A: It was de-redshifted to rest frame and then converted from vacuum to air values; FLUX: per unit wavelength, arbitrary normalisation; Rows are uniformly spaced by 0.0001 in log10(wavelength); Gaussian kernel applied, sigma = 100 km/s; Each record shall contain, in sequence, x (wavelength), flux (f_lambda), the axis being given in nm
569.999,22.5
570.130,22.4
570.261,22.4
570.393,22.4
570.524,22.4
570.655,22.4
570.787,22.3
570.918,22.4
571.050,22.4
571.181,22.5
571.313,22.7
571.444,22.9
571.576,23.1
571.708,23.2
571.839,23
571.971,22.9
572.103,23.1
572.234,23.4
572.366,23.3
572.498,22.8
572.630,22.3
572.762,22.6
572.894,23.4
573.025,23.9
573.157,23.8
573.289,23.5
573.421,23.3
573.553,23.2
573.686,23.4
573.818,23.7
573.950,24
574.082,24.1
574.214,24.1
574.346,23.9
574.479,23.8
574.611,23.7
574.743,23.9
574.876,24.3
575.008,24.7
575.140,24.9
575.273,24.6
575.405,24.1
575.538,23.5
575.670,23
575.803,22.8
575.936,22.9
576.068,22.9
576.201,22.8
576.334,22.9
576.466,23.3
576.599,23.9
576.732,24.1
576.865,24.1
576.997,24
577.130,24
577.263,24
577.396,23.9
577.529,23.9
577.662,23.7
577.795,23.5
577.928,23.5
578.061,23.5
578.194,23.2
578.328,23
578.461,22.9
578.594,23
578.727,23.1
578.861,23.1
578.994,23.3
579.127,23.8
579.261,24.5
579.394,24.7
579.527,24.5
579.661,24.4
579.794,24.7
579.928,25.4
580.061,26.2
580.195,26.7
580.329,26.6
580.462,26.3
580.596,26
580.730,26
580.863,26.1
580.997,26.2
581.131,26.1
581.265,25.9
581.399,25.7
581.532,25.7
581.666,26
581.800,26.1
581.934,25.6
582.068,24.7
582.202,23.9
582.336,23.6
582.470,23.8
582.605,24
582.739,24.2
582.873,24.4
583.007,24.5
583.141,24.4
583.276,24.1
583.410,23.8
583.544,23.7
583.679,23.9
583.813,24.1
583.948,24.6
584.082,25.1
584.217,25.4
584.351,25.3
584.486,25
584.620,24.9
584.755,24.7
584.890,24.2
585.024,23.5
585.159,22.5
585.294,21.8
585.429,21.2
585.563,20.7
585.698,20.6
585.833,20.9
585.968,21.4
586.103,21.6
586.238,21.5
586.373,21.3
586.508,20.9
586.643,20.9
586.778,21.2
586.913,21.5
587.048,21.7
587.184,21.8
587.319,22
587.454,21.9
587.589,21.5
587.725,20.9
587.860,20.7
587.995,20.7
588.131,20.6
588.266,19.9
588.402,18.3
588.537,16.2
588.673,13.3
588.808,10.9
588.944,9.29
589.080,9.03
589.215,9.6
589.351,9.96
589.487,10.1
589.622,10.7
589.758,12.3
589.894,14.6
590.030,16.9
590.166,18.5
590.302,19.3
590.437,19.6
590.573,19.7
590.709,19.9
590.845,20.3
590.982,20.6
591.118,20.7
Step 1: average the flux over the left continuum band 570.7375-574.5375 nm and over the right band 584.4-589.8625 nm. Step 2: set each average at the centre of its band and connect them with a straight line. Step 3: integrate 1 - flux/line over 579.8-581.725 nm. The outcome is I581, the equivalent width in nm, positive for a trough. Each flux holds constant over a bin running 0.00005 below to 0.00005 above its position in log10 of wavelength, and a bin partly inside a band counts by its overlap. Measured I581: -0.48 nm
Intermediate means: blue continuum 23.2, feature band 26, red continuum 19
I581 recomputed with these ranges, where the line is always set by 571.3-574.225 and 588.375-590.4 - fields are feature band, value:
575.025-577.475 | -0.29 nm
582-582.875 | -0.33 nm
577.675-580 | -0.49 nm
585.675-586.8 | -0.45 nm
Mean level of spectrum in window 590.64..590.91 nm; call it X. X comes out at 20.1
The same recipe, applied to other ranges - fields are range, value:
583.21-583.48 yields 24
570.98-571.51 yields 22.6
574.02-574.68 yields 23.9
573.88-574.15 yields 24.1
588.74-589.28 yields 9.72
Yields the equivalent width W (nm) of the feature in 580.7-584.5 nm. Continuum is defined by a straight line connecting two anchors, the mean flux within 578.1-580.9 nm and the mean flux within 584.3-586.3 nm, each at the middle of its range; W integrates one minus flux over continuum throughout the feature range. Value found -0.213 nm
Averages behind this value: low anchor 24.6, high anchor 22.6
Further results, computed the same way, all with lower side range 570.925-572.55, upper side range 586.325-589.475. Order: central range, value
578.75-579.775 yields -0.17 nm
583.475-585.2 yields -0.50 nm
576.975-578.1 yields -0.14 nm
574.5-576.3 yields -0.16 nm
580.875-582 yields -0.34 nm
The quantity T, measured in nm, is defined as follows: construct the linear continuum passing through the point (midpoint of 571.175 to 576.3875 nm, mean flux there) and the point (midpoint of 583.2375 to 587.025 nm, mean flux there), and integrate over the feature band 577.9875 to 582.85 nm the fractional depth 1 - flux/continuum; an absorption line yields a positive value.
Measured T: -0.36 nm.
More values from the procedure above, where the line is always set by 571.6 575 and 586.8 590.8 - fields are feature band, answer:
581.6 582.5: -0.23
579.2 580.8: -0.37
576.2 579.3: -0.28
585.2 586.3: -0.18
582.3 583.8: -0.36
